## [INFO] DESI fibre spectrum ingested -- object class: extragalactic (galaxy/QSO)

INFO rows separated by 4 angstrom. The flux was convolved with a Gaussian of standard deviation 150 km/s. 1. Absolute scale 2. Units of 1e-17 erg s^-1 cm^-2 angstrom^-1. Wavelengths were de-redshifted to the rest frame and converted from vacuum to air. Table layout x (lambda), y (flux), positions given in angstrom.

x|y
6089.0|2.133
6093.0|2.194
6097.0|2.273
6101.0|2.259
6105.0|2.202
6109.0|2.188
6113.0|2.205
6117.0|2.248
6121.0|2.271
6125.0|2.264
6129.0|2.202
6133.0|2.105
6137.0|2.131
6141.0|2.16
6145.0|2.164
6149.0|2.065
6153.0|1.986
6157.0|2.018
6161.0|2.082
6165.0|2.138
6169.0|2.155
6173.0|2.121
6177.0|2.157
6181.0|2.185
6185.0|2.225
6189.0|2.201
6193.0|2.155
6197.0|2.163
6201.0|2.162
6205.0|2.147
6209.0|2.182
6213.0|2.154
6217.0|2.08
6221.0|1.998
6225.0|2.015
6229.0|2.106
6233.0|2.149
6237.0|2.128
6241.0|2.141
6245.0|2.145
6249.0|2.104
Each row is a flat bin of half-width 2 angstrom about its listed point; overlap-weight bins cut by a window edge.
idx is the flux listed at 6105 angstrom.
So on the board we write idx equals 2.202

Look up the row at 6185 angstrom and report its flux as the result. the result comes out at 2.225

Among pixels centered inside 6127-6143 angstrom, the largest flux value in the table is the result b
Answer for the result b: 2.202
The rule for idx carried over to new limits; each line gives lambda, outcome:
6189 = 2.201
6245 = 2.145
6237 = 2.128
